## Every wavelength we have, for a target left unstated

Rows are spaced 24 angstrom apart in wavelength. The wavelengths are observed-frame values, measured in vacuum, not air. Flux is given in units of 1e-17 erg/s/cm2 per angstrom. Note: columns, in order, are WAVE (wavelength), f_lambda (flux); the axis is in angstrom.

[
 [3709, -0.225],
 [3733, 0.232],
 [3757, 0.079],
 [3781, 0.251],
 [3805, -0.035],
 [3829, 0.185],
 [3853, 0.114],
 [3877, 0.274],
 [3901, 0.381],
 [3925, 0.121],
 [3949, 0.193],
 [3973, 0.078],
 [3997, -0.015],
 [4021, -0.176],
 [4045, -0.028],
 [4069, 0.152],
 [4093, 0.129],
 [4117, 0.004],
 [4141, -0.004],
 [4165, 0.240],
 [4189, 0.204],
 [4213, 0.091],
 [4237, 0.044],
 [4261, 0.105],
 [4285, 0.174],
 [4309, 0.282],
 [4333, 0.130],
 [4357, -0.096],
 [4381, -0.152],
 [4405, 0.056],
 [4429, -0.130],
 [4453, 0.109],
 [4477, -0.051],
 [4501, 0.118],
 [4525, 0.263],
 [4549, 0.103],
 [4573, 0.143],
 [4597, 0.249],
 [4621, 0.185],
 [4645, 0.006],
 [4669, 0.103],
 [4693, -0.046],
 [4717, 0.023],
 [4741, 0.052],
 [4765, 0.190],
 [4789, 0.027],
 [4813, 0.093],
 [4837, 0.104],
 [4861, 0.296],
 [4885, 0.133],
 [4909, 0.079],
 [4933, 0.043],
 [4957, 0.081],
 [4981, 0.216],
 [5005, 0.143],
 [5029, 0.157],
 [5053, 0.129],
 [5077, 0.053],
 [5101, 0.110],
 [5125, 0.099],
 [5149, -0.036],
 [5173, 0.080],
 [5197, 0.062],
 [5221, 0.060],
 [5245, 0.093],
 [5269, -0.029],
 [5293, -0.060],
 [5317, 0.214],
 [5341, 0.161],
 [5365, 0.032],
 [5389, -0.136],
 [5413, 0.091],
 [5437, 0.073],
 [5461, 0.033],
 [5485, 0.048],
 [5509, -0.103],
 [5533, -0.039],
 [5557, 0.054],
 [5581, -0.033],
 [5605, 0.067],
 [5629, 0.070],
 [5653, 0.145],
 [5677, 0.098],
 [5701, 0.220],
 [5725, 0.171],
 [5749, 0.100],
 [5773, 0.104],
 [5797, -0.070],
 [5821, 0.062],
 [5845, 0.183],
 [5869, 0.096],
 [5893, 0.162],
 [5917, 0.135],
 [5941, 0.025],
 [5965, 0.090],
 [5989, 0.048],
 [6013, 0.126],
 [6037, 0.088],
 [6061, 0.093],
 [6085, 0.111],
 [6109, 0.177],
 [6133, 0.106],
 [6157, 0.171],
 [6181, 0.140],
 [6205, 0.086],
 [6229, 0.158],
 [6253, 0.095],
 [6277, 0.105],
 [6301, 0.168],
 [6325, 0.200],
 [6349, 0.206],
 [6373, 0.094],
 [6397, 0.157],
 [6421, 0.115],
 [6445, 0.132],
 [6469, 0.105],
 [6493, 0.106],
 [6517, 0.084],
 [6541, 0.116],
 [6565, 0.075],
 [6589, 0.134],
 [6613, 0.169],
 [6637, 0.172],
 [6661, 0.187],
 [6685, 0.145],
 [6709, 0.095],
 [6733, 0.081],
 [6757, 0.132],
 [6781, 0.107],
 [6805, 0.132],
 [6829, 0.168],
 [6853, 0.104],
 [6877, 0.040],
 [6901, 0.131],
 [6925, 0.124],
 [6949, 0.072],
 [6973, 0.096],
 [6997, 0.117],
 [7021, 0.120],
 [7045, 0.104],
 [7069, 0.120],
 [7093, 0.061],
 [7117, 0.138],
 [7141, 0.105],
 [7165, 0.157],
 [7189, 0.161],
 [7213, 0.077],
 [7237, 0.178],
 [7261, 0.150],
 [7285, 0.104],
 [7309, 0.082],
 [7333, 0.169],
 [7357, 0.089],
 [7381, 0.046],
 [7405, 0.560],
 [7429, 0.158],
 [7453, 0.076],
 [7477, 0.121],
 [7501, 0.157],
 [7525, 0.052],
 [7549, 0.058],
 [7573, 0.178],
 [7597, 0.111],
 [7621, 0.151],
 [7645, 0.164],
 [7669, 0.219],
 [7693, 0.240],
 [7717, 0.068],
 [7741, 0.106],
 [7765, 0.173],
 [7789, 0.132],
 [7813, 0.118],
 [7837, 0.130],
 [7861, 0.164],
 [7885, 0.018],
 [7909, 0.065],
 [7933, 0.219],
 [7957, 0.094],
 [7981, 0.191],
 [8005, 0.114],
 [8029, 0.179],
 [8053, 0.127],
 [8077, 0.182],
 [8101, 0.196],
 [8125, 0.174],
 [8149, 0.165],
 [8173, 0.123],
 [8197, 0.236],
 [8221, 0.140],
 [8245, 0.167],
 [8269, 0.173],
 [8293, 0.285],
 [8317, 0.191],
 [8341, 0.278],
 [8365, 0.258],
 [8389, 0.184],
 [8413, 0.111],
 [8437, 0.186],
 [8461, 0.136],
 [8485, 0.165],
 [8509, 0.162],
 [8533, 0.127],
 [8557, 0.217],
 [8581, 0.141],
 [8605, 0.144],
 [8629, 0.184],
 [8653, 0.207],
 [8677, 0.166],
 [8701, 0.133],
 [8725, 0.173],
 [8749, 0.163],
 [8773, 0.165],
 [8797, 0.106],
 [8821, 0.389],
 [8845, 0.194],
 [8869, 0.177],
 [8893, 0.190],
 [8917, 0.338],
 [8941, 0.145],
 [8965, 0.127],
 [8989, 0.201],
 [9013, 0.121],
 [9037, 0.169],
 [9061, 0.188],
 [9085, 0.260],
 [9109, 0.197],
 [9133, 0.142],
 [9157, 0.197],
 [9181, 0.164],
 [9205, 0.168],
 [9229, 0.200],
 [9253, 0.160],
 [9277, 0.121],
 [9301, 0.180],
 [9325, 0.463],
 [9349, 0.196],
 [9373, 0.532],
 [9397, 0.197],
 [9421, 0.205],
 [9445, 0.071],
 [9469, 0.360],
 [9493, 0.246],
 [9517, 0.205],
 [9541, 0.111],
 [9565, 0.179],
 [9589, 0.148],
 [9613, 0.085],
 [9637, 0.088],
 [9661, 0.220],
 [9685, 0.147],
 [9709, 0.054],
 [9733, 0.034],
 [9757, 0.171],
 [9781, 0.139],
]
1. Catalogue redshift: 0.99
